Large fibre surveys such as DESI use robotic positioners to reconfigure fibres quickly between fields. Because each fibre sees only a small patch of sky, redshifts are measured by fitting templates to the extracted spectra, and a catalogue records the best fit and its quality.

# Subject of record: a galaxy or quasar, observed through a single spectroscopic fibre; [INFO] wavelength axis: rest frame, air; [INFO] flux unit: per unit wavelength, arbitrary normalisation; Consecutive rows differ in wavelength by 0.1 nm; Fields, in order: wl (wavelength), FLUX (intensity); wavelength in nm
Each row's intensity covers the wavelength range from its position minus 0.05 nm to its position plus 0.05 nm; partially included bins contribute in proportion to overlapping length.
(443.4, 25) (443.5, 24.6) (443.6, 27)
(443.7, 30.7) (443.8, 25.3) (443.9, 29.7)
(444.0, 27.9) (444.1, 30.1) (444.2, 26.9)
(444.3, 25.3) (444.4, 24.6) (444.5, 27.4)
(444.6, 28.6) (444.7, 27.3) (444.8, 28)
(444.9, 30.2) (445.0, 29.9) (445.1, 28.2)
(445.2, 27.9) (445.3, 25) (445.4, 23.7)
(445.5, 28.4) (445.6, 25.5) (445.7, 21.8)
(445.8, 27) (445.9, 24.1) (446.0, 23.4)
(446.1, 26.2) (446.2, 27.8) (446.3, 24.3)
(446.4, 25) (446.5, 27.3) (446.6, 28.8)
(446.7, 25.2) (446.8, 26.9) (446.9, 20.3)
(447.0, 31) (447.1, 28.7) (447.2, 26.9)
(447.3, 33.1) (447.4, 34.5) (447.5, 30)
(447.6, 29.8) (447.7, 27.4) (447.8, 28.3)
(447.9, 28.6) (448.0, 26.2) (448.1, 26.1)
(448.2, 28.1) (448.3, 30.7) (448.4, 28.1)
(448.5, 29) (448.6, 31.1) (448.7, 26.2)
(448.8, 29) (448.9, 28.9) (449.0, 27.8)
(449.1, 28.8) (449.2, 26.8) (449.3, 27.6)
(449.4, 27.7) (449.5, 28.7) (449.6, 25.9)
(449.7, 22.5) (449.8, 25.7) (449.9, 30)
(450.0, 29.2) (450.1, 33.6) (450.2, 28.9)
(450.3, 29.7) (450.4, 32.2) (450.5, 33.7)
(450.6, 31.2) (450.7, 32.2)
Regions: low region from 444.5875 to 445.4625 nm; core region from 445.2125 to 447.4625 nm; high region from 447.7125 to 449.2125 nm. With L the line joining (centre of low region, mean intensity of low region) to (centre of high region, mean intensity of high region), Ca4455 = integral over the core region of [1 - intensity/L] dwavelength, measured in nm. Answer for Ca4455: 0.100 nm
